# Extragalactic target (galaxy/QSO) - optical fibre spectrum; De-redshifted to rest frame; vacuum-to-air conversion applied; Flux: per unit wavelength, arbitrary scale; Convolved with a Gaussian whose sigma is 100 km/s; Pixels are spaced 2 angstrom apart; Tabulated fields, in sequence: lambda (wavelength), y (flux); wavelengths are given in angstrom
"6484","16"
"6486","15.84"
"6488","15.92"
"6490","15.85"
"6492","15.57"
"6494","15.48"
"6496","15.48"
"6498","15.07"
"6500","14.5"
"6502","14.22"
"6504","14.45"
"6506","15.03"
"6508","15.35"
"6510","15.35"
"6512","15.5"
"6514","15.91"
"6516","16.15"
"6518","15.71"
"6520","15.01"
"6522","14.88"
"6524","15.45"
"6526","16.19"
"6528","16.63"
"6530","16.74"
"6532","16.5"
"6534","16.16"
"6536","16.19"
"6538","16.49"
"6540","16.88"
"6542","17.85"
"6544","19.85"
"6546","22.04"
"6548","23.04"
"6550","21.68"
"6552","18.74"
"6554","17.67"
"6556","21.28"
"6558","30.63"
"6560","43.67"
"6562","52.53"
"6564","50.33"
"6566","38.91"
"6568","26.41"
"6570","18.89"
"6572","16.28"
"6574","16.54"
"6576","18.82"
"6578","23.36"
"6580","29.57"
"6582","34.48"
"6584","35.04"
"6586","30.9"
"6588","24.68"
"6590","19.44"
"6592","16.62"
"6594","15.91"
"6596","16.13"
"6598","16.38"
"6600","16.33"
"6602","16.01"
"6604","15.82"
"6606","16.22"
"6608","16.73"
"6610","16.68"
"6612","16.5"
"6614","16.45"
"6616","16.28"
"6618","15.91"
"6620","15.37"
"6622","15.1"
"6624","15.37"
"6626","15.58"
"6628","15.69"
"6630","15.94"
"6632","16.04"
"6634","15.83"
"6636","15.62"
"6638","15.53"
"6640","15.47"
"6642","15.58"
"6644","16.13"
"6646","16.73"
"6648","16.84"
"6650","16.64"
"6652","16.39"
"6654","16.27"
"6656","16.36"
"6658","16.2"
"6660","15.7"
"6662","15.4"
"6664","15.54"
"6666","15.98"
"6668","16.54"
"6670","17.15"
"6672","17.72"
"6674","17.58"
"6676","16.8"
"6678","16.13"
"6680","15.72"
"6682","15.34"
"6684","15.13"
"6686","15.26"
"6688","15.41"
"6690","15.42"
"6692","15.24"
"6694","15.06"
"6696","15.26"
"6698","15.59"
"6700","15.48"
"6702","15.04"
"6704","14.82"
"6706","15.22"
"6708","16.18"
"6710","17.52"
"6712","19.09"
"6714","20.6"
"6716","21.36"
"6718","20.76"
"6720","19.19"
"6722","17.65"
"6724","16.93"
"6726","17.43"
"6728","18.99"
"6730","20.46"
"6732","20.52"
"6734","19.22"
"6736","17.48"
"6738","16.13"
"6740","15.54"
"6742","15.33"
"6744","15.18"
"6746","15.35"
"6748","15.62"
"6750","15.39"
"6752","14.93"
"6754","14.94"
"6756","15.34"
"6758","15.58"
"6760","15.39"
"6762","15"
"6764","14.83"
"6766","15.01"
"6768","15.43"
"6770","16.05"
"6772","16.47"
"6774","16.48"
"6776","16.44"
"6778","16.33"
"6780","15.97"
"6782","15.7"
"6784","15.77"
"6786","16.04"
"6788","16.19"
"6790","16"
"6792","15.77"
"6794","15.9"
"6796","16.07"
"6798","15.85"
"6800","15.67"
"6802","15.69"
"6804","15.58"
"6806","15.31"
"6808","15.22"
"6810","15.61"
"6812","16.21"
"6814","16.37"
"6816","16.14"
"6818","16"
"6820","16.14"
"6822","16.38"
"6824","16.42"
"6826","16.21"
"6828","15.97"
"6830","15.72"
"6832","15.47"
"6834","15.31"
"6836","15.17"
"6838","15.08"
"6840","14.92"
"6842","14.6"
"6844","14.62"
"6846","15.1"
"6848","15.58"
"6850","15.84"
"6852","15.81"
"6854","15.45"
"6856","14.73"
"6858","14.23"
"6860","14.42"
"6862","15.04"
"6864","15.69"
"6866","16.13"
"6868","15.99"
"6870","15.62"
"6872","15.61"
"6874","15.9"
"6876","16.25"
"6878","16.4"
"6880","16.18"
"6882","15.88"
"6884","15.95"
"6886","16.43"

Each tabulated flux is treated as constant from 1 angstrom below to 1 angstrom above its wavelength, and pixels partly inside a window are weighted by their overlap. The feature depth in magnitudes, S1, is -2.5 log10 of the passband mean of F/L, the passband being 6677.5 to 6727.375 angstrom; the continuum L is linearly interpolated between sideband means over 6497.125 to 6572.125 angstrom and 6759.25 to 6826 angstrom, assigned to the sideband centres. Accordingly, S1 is 0.05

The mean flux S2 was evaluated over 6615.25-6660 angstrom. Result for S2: 15.9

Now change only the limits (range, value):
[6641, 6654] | 16.4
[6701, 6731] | 18.1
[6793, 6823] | 15.9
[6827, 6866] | 15.2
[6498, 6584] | 21.3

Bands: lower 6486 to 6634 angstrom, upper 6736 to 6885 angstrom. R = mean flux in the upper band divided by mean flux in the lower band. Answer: 0.8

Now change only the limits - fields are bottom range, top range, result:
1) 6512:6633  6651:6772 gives 0.80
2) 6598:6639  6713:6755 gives 1.10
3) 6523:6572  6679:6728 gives 0.71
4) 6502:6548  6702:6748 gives 1.07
